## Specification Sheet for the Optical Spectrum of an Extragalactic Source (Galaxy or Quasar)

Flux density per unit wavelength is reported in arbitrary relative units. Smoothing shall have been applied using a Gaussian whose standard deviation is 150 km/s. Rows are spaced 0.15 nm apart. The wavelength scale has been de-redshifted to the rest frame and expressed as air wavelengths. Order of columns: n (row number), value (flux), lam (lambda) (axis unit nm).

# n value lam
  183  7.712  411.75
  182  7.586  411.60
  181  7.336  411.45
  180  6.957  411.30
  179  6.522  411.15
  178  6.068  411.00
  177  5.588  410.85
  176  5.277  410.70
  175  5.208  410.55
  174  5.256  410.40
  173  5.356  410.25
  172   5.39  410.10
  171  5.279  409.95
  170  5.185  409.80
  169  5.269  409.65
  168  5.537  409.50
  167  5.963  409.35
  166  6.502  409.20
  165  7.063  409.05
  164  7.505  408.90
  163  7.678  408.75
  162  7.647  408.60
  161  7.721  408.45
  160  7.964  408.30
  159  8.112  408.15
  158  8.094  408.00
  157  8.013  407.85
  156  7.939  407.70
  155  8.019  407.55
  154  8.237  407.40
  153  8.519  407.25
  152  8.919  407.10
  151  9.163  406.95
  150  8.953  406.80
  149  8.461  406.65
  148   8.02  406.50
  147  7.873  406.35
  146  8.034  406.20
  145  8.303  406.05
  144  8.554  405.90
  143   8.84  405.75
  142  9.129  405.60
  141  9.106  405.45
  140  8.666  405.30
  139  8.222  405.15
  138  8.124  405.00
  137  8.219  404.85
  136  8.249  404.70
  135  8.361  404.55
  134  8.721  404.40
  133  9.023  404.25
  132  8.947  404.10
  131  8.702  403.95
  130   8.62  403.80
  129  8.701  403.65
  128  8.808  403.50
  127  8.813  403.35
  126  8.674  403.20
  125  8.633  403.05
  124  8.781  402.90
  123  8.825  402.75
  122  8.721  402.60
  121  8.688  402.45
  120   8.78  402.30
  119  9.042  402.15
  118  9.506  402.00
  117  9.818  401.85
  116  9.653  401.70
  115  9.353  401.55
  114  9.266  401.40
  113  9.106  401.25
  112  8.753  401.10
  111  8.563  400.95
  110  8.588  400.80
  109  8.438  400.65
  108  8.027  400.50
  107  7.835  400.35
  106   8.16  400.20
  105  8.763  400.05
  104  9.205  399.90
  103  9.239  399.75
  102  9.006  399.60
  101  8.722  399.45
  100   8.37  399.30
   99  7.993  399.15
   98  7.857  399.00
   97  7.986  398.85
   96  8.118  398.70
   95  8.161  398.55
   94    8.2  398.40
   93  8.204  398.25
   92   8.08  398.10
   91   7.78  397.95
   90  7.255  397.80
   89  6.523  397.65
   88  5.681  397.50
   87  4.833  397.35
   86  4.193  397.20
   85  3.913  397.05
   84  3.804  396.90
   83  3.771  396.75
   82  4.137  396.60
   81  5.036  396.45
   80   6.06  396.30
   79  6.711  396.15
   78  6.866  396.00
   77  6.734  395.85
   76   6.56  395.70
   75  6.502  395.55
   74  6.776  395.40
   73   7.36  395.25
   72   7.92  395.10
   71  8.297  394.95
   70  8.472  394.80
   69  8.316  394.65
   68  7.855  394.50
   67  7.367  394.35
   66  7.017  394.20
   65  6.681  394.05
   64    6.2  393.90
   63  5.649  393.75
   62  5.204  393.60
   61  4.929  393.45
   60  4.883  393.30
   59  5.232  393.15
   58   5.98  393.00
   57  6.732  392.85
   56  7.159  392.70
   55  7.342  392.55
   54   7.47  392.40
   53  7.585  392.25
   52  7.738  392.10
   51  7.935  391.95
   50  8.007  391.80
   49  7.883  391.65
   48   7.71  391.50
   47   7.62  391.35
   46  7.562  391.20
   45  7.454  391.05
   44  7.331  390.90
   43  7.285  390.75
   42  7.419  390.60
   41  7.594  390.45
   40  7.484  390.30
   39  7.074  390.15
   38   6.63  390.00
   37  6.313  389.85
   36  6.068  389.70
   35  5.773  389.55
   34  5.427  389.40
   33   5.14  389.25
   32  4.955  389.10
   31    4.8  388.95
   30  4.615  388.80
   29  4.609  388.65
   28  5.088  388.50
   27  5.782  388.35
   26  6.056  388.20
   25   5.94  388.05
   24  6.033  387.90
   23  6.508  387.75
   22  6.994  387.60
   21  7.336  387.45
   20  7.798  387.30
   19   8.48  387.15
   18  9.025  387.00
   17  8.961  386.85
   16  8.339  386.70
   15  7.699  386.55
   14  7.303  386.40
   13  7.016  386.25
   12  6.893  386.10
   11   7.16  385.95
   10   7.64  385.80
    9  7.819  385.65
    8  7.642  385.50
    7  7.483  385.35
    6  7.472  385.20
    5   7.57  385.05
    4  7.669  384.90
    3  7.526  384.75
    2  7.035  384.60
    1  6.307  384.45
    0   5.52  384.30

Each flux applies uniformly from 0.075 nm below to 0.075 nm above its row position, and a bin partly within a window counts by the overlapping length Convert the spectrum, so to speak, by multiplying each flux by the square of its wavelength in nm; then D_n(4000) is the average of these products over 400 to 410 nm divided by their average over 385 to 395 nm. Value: 1.29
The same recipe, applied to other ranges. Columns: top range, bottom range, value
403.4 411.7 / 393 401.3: 1.13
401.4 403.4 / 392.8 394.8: 1.48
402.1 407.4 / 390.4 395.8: 1.29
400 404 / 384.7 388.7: 1.32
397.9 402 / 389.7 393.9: 1.30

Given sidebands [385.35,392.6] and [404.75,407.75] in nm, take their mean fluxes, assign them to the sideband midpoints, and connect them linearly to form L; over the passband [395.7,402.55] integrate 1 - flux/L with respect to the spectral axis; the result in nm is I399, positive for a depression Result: 0.23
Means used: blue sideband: 6.97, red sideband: 8.47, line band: 7.61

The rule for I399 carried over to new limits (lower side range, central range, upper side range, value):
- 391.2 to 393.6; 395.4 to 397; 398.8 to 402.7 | 0.431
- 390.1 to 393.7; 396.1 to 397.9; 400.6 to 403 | 0.642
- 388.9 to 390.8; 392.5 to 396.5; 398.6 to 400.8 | 0.348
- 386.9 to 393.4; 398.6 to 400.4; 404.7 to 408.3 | -0.181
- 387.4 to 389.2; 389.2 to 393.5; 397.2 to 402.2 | -0.344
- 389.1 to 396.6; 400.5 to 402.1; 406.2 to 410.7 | -0.464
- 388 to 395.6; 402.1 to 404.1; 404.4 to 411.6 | -0.432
